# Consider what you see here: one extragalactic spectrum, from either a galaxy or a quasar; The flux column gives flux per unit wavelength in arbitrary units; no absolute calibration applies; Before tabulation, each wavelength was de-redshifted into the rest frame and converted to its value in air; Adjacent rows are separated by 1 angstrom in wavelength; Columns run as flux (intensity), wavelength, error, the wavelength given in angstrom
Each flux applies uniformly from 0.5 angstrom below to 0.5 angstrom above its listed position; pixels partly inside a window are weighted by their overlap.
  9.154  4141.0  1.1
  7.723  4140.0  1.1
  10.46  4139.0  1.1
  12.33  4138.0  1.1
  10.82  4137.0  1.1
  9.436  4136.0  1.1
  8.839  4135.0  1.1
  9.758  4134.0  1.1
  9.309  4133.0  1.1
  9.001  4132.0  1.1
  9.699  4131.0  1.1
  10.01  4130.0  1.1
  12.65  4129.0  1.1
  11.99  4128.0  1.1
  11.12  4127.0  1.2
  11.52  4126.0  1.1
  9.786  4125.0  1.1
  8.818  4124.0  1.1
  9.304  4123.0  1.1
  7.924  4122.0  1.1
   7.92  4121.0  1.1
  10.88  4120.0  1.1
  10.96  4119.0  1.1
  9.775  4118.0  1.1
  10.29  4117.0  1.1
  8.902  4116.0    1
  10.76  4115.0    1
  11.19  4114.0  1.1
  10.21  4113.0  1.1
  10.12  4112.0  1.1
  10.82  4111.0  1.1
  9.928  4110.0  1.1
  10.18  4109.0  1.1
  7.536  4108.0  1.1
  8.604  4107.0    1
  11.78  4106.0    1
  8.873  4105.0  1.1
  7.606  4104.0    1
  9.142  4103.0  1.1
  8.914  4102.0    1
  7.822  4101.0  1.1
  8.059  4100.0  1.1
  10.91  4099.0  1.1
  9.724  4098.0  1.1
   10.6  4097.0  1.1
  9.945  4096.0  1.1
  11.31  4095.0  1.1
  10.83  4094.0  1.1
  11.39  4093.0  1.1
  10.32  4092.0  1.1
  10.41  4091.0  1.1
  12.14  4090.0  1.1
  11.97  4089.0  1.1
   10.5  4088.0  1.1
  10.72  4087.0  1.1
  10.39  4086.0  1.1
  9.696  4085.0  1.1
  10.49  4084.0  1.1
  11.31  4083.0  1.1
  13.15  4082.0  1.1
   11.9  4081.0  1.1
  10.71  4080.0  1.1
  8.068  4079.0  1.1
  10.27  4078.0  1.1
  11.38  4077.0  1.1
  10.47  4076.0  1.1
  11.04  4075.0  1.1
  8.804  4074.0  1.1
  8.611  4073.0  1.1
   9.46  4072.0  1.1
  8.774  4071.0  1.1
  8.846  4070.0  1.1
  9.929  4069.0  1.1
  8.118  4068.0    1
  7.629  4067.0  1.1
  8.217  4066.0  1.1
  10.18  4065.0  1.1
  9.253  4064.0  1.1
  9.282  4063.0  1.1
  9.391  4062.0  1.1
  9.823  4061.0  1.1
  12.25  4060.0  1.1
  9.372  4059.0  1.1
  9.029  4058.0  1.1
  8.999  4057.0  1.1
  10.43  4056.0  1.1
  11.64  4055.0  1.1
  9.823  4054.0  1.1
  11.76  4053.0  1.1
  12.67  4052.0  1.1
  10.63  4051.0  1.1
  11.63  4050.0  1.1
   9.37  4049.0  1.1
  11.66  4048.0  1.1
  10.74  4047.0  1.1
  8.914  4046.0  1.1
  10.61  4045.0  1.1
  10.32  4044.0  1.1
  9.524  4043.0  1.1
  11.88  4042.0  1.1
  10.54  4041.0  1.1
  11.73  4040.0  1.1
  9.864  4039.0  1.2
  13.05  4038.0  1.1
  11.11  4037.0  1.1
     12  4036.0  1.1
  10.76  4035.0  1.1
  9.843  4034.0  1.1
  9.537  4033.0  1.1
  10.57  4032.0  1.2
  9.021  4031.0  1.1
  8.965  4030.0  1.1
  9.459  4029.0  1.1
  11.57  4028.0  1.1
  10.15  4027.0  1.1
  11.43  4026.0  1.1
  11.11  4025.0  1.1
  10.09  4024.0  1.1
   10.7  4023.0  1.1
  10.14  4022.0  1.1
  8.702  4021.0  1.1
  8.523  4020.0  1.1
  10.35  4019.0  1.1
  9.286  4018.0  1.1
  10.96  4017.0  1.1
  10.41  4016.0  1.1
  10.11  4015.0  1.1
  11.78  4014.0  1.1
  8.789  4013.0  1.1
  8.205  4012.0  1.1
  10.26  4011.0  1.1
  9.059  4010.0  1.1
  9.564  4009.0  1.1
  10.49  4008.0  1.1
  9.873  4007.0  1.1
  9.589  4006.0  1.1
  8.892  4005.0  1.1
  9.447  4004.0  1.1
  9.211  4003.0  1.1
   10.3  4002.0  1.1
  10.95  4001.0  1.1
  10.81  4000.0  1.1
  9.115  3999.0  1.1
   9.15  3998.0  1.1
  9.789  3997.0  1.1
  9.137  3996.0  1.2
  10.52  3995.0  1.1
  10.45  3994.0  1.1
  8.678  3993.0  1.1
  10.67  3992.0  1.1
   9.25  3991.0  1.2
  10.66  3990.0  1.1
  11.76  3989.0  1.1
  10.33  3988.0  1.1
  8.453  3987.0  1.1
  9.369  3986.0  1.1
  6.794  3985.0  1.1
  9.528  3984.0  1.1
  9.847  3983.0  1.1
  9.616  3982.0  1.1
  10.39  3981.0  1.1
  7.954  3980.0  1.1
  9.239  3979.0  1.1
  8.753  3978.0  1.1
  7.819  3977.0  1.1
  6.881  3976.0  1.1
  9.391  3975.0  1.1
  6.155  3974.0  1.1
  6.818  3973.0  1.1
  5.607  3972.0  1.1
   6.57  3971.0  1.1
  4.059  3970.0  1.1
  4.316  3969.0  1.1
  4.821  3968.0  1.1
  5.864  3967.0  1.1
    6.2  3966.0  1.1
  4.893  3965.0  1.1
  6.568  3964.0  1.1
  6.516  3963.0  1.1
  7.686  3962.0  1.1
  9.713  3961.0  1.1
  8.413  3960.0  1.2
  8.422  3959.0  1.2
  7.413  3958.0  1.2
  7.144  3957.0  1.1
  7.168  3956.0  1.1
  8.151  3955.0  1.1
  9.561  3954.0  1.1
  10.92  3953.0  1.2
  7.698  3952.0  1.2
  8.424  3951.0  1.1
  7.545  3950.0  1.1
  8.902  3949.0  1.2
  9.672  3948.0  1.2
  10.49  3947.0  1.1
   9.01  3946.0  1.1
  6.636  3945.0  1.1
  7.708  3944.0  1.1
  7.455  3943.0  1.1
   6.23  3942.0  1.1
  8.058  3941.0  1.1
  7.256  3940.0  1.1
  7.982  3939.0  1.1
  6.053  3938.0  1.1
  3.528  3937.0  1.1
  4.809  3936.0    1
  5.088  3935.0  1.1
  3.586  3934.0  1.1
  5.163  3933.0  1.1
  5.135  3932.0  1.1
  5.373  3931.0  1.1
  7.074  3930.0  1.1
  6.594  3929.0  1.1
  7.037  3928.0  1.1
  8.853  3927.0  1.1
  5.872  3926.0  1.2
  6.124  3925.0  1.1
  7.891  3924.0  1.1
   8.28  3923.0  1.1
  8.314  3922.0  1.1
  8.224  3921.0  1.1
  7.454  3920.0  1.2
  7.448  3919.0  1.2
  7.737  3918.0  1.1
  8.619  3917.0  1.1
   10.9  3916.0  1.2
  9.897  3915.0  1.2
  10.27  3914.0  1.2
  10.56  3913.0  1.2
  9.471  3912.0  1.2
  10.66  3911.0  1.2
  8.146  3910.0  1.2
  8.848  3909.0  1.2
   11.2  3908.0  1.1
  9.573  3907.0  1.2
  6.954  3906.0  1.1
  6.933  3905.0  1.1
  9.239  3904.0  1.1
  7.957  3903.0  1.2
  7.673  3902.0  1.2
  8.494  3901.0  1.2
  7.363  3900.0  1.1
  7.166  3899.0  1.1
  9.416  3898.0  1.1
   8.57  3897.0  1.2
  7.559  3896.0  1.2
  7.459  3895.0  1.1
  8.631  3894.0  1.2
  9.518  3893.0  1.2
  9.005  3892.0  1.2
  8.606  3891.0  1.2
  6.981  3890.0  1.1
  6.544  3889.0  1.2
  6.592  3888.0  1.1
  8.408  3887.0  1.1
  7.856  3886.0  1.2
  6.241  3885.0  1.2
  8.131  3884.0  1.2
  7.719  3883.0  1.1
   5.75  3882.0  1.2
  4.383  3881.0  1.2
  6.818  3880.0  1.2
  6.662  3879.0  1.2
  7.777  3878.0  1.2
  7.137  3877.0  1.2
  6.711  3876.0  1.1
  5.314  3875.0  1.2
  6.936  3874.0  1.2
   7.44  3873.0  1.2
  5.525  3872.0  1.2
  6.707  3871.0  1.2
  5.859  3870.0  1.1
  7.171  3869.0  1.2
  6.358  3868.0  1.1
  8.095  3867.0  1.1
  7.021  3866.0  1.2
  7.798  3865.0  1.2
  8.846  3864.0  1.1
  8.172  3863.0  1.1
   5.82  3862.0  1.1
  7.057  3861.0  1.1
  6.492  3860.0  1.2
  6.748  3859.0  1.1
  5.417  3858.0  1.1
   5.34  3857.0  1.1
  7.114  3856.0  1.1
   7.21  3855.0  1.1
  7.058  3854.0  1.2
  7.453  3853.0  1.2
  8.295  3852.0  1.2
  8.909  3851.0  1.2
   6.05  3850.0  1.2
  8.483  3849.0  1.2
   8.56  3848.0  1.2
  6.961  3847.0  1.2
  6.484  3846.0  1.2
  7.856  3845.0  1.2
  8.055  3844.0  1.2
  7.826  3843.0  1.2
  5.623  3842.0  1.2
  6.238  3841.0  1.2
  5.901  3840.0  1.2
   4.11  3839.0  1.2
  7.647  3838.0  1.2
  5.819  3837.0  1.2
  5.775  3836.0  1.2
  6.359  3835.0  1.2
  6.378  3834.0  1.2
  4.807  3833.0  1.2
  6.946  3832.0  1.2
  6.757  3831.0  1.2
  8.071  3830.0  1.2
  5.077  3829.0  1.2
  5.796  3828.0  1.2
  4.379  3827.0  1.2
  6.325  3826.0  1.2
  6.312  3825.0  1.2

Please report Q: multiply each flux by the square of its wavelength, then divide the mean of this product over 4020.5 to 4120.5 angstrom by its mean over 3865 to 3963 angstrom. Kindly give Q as 1.44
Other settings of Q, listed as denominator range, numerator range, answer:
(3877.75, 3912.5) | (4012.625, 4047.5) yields 1.39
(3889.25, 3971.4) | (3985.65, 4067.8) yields 1.39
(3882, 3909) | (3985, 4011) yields 1.28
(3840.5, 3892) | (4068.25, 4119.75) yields 1.61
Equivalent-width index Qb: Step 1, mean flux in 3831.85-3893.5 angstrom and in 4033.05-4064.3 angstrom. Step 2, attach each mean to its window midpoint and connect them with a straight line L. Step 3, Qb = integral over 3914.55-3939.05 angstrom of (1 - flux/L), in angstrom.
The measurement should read 3.8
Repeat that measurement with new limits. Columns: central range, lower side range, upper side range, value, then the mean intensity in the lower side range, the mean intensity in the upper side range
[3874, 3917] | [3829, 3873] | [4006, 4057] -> -1.79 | 6.85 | 10.4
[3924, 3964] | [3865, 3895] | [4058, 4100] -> 4.02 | 7.12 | 10.1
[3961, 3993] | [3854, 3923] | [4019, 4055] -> 5.26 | 7.71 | 10.5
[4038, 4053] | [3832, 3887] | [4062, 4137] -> -2.57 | 6.84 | 9.95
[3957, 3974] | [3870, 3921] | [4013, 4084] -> 4.68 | 7.92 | 10.2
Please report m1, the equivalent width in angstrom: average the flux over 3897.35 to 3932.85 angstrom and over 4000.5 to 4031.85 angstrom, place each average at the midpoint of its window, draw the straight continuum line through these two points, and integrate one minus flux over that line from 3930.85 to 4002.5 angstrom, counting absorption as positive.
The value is 9.18 angstrom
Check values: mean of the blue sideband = 8.16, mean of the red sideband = 9.92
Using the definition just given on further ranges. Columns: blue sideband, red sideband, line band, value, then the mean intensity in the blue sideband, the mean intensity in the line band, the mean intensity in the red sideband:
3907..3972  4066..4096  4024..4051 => -3.3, 7.53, 10.6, 10.3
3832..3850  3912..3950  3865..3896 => -0.6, 6.63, 7.13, 7.47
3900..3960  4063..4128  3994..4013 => -2.0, 7.85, 9.68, 9.95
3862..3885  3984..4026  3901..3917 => -3.1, 6.89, 9.18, 9.81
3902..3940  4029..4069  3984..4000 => -1.0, 7.64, 9.64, 10.2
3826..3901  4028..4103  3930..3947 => 3.9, 6.99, 6.34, 10.3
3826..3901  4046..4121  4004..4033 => -2.3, 6.99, 9.92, 10.1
